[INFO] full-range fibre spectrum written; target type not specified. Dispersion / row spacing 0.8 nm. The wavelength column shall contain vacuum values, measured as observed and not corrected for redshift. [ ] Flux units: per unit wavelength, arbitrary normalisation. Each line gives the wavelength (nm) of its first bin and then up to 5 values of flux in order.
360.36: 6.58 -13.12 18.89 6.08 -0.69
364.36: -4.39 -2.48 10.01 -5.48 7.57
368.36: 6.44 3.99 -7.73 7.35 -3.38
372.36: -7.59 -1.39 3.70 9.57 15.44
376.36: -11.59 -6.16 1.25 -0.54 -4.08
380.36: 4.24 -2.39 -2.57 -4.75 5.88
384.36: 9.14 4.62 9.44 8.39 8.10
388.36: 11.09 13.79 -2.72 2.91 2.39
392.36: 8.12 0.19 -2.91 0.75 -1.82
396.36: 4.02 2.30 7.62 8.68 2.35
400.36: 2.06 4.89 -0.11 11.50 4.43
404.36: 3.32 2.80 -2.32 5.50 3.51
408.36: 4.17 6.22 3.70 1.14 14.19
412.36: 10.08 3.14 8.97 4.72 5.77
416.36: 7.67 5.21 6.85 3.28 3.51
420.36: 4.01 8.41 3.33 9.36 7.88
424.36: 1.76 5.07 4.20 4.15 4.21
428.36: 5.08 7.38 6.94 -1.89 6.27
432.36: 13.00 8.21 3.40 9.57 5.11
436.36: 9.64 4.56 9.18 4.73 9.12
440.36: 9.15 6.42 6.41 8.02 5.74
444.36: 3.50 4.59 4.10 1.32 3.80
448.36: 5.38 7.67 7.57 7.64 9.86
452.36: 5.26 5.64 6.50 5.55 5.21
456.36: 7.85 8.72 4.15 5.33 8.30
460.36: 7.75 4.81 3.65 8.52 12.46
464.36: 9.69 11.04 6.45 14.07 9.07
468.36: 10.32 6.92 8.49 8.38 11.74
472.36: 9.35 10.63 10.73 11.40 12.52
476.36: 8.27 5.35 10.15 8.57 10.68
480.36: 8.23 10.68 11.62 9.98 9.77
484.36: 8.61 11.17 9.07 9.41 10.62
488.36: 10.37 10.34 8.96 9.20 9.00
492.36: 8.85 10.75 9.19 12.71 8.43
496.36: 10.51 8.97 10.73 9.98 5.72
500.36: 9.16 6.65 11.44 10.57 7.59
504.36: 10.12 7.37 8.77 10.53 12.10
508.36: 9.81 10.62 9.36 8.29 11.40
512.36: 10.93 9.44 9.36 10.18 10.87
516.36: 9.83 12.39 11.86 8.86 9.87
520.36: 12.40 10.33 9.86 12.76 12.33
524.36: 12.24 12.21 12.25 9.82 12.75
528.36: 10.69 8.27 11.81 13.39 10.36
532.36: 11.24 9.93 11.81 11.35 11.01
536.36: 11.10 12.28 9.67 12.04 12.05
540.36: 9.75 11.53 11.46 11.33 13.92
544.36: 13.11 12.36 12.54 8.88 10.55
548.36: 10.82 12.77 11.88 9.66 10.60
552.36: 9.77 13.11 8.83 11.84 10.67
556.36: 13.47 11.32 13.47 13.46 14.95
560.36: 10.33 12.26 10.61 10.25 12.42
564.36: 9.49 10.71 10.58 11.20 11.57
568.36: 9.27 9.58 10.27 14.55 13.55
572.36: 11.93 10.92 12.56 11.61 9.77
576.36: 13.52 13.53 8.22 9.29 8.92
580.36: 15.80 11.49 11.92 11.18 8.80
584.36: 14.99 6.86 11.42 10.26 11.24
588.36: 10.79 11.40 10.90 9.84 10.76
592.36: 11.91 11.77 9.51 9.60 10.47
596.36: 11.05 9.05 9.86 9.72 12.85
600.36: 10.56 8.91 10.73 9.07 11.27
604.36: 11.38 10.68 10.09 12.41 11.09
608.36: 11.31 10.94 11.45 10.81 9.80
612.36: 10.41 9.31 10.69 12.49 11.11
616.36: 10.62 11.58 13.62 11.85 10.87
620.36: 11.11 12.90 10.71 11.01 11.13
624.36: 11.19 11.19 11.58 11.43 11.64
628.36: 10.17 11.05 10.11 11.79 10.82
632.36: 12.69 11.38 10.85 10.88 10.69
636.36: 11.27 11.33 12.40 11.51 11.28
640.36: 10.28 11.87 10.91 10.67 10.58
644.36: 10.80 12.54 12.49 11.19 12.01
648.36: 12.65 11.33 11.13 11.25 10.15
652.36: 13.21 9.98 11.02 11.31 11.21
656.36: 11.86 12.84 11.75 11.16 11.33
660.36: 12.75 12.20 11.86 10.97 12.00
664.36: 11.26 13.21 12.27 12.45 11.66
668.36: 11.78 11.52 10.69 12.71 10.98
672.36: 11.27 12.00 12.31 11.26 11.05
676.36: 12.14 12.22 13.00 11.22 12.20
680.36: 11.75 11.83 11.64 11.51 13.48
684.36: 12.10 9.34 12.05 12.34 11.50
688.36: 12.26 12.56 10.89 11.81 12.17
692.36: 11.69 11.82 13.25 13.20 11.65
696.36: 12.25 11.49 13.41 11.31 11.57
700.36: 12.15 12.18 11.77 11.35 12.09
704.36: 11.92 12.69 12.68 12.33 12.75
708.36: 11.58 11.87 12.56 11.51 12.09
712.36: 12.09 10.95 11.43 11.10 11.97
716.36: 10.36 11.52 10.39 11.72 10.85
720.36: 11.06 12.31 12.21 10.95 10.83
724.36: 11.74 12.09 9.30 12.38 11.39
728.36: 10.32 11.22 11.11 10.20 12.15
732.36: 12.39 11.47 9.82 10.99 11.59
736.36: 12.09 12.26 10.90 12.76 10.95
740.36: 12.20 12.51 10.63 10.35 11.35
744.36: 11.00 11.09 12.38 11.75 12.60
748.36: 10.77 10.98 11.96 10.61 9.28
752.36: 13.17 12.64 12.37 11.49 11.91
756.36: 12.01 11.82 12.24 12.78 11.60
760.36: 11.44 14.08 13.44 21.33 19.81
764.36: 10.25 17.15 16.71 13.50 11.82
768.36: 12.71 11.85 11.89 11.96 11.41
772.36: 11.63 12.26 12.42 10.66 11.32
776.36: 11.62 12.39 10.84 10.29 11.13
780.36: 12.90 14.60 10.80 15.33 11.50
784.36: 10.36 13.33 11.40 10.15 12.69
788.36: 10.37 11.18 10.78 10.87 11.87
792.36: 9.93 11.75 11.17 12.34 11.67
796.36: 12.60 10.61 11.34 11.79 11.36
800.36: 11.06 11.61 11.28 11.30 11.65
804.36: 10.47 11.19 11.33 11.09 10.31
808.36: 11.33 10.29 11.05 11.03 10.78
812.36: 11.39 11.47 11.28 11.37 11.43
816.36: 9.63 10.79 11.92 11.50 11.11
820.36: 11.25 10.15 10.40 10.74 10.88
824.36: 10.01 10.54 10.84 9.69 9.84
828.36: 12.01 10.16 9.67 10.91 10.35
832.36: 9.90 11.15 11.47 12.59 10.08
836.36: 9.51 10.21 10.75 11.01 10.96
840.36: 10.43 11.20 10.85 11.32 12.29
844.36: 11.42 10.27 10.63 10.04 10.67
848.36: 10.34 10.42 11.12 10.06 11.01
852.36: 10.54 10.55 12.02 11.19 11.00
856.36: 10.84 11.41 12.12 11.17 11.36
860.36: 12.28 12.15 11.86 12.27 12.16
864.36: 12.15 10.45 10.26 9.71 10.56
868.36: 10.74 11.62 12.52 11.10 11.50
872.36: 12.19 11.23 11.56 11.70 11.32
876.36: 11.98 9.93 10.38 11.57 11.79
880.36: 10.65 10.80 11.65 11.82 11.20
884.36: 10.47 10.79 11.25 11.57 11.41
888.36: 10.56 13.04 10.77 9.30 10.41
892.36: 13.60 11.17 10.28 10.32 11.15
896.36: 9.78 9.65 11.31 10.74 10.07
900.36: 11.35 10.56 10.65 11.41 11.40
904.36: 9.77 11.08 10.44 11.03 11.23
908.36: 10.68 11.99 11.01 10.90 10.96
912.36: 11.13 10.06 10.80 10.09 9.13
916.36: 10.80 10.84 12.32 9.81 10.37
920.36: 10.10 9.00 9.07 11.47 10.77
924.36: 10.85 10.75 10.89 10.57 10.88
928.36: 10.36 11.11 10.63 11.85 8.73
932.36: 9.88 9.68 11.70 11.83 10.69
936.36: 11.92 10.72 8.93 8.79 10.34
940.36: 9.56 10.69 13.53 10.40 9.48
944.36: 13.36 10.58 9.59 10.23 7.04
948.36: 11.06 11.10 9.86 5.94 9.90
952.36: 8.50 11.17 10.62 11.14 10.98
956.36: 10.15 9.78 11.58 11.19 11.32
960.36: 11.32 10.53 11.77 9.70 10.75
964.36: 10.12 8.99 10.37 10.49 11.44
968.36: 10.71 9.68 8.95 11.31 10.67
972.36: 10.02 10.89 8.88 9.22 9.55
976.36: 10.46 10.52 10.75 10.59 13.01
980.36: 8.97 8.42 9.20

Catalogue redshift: 0.162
